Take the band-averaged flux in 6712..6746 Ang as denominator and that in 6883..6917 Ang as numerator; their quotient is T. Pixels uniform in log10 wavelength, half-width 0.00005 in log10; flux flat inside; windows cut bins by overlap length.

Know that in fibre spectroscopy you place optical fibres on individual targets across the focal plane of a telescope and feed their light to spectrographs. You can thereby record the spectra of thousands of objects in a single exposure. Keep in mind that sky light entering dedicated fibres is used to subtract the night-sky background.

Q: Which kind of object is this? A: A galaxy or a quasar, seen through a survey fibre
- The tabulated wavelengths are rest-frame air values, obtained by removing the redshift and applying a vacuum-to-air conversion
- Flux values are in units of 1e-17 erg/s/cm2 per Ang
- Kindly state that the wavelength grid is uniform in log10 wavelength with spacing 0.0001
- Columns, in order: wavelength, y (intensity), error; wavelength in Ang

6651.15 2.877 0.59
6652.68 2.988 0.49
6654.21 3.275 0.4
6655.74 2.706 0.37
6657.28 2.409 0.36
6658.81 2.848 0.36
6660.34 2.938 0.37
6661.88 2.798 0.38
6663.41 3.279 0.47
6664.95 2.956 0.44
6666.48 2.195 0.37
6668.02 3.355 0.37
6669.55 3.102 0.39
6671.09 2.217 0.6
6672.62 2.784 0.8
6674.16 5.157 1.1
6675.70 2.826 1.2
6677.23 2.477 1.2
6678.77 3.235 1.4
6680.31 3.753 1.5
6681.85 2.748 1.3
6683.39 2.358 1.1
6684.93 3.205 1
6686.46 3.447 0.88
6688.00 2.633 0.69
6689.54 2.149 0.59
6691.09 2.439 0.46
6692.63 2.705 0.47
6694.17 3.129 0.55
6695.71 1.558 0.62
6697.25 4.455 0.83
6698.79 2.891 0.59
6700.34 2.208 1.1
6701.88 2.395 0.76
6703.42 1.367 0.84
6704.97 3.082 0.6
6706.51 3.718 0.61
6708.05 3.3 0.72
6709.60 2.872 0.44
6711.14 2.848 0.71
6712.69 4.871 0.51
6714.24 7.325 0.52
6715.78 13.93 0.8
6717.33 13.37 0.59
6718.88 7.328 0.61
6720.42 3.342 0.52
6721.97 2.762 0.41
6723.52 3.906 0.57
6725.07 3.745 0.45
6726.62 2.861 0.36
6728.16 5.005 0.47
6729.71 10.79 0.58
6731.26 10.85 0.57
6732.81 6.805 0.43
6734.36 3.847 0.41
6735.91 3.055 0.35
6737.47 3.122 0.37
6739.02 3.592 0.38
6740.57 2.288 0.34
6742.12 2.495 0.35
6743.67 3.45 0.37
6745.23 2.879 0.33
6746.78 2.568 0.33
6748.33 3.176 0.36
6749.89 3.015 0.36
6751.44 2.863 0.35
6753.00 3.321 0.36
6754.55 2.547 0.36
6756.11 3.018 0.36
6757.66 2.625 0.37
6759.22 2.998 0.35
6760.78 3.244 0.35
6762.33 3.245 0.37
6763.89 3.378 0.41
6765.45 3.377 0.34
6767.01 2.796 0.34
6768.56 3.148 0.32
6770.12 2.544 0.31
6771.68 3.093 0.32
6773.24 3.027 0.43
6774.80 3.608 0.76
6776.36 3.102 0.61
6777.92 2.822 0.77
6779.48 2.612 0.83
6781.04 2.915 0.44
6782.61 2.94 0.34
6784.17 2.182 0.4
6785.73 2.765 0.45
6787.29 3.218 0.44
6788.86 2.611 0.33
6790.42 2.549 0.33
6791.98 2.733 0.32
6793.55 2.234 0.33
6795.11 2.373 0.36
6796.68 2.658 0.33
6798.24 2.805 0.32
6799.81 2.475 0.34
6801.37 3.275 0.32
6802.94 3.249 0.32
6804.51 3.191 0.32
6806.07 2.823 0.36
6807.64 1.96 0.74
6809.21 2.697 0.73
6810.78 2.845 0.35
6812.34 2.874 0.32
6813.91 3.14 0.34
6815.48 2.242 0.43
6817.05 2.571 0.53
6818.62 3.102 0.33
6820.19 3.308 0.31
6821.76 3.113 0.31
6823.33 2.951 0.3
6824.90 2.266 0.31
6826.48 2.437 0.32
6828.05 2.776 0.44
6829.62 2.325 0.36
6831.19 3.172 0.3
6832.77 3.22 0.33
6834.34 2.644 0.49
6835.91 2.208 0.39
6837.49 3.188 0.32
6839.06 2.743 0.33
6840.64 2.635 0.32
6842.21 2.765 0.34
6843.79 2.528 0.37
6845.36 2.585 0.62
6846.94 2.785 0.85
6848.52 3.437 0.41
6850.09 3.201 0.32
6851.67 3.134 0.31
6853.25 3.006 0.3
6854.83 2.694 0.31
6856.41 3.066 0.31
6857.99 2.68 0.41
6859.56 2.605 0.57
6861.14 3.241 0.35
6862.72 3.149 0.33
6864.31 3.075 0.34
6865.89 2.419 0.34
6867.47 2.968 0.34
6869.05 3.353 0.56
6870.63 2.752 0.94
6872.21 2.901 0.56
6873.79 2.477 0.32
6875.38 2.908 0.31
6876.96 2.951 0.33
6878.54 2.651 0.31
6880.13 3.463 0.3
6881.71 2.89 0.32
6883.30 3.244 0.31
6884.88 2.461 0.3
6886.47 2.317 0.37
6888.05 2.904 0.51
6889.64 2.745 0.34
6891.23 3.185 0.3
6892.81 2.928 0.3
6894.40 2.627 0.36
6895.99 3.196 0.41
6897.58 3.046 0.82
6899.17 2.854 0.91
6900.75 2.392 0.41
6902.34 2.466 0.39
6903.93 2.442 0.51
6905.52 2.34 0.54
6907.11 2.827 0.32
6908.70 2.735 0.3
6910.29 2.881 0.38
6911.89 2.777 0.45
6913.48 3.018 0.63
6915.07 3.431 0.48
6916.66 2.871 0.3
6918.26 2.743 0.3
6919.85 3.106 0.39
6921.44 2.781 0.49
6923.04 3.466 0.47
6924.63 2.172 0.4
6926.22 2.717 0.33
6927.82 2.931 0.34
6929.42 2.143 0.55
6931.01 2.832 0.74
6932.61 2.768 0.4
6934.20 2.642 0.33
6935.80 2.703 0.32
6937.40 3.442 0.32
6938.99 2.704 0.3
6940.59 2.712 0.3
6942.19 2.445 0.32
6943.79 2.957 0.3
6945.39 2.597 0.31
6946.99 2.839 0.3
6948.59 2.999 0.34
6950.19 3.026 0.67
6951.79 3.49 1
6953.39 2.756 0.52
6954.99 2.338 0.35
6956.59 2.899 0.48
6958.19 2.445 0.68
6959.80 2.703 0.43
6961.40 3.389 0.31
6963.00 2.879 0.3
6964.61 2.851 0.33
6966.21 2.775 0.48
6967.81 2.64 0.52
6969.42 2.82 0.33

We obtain 0.51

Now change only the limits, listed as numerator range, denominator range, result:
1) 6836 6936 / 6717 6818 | 0.82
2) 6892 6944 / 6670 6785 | 0.75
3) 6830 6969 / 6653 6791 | 0.80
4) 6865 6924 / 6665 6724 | 0.76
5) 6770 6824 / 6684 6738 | 0.63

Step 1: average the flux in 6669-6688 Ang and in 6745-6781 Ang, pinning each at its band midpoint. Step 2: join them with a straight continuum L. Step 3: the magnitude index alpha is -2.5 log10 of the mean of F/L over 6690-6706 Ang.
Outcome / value 0.17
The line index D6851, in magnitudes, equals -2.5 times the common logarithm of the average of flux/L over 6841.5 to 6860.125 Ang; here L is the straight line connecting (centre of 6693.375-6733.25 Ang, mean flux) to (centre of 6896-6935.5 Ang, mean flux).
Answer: 0.210 mag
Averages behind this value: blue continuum 5.01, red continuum 2.77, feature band 2.88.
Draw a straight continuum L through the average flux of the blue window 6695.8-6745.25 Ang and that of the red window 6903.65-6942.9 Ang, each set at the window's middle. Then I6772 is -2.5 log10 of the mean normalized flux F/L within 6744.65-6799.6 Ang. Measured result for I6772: 0.41 mag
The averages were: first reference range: 4.7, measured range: 2.88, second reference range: 2.79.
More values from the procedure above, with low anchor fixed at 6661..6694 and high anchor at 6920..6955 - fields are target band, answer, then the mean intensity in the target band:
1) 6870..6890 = 0.01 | 2.82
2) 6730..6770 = -0.22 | 3.58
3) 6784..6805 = 0.05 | 2.75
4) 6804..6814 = 0.05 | 2.76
